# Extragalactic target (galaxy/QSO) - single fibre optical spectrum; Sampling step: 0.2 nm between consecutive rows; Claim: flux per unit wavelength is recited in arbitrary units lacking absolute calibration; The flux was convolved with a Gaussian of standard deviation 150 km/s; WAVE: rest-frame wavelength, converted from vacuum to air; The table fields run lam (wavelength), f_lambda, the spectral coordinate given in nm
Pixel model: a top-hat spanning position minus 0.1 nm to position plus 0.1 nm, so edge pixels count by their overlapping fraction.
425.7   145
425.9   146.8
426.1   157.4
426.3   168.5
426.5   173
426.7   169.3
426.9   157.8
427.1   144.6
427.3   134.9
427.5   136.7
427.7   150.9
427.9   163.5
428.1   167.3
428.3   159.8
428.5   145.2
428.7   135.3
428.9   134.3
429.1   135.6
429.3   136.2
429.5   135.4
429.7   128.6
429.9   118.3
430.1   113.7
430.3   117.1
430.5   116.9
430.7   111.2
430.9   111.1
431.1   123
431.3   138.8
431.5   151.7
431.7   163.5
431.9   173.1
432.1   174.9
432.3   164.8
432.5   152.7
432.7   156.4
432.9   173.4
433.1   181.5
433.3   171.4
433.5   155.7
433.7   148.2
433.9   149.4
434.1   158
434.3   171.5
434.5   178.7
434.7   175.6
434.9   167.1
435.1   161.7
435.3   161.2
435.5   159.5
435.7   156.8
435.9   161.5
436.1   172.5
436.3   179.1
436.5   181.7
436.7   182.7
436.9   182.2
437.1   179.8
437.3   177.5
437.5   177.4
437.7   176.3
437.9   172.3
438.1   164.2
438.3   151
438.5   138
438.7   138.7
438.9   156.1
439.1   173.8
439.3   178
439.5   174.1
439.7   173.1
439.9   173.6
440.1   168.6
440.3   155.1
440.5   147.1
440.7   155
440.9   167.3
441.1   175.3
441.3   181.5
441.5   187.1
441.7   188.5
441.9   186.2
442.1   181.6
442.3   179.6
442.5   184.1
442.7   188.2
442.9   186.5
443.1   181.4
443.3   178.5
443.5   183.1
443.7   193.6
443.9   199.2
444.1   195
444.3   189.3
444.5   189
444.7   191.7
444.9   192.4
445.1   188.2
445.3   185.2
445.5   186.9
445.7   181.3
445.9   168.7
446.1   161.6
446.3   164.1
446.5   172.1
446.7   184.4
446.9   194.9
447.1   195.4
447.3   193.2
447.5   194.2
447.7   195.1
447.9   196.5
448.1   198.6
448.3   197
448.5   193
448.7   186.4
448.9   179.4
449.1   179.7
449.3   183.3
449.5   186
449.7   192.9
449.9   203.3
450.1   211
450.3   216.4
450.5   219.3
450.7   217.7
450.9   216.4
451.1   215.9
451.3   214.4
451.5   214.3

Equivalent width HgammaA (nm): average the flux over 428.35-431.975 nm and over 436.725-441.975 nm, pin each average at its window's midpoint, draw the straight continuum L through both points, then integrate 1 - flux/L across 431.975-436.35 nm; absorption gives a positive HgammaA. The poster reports -0.48 nm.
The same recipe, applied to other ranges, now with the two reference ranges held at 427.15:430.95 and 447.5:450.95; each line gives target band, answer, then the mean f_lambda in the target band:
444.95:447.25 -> 0.09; 181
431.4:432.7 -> -0.17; 163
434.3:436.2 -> -0.15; 166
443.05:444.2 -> -0.05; 189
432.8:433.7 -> -0.12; 168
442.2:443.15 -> -0.04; 184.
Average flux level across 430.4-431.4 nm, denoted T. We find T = 120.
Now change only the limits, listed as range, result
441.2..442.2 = 185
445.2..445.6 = 186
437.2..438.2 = 174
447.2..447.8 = 194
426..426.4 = 163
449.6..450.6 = 209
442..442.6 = 182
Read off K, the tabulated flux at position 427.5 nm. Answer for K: 136.7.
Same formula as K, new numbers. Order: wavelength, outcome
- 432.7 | 156.4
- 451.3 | 214.4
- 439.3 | 178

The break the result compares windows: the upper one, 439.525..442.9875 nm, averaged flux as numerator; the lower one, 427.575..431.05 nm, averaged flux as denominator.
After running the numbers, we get 1.31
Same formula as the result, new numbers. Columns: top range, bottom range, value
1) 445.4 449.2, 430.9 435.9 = 1.16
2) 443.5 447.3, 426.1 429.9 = 1.25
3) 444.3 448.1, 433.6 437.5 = 1.10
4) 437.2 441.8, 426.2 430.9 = 1.19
